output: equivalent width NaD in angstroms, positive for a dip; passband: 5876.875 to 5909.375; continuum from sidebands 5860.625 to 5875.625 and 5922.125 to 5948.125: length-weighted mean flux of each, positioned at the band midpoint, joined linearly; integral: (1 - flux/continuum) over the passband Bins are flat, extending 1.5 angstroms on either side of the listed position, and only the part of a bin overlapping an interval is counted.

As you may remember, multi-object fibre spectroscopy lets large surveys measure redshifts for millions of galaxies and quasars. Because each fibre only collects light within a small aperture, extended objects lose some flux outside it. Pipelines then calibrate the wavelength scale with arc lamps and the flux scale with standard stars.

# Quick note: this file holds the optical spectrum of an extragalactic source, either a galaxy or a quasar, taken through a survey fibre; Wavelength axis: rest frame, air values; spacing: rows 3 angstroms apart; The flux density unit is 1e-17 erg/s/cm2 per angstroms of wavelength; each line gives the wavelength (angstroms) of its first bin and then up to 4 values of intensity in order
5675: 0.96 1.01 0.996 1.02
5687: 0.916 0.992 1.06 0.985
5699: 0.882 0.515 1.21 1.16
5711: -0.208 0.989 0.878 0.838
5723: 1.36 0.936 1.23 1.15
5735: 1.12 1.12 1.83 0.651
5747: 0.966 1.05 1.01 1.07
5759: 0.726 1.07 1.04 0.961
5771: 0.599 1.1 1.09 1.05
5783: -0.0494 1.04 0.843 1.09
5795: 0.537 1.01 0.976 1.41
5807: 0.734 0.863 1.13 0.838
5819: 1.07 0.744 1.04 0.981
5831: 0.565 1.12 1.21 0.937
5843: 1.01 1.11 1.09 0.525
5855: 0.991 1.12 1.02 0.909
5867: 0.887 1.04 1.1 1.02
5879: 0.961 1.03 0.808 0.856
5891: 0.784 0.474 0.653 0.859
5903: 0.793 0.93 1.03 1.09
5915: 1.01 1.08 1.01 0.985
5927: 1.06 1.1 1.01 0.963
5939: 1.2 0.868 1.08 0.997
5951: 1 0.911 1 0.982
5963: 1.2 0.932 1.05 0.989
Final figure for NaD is 5.6 angstroms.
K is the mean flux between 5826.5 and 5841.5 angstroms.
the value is 0.963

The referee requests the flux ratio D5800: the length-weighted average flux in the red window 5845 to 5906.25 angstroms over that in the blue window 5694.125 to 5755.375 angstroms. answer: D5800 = 0.91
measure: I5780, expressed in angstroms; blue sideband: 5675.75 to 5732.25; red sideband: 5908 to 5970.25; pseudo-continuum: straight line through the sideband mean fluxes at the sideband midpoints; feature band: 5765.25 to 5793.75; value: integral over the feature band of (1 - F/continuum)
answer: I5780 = 3.05 angstroms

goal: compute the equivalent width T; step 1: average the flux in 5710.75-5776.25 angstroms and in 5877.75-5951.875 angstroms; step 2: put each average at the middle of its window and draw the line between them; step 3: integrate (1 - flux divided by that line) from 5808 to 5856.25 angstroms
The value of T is 1.12 angstroms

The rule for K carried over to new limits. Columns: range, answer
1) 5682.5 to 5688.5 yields 0.968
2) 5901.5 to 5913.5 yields 0.961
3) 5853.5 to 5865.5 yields 1.01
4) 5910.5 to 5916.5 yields 1.05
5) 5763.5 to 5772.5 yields 0.867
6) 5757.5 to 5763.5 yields 0.898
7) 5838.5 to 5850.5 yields 1.04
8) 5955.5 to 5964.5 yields 1.06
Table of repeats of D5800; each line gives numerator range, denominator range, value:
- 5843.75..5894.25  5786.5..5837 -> 0.99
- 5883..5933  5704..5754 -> 0.90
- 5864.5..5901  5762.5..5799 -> 1.01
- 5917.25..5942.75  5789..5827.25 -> 1.09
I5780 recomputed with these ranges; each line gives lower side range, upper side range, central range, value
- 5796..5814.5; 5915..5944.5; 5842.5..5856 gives 1.0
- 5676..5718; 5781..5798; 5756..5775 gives -3.7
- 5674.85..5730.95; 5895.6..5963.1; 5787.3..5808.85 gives 0.3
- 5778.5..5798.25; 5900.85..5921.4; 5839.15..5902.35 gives 0.1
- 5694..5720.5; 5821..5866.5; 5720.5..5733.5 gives -4.9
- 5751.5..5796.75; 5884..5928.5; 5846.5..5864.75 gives -1.3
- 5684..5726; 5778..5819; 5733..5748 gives -4.2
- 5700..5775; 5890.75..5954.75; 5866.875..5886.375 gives -0.6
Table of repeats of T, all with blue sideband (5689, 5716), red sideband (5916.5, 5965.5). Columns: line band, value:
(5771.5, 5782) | -1.0 angstroms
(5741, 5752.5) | -1.9 angstroms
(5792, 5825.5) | -0.8 angstroms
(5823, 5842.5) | -0.6 angstroms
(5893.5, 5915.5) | 2.9 angstroms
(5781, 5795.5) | 3.1 angstroms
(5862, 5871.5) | 0.2 angstroms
